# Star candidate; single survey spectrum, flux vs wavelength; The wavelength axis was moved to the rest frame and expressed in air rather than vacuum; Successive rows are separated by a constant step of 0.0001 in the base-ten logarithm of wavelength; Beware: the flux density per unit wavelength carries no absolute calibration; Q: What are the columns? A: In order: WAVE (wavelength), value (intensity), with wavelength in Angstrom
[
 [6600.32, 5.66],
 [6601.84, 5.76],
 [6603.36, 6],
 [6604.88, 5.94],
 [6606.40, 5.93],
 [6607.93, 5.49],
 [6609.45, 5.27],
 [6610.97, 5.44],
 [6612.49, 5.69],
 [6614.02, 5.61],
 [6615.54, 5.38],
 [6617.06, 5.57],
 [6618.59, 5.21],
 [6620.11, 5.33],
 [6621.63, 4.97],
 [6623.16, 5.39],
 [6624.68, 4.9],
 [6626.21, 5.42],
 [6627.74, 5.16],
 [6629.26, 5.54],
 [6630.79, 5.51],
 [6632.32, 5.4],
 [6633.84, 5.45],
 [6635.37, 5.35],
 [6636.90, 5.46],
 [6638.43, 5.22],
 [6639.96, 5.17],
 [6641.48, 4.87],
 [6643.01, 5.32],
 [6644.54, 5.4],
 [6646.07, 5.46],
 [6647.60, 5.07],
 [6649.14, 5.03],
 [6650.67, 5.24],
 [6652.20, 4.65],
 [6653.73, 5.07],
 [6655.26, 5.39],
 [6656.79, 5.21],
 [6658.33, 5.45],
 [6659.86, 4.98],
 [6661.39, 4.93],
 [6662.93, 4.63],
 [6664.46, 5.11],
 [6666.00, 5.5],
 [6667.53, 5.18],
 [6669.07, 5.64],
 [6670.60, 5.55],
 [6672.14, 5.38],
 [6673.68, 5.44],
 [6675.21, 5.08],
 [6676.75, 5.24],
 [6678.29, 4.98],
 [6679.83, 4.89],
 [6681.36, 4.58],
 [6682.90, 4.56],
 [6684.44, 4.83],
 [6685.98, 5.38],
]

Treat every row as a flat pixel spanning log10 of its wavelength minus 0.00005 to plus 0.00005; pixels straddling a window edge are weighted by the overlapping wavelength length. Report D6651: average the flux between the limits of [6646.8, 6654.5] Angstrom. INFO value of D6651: 5.01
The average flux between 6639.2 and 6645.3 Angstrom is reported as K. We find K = 5.2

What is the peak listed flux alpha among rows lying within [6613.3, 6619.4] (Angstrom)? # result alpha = 5.61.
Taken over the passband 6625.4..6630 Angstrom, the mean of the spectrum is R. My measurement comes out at 5.37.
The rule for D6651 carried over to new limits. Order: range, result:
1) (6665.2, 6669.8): 5.43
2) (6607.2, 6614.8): 5.5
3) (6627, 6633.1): 5.41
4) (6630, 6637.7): 5.43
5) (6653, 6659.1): 5.28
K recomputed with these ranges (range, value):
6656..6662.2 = 5.14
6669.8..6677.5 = 5.34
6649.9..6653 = 4.95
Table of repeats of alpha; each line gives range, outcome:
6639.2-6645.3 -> 5.4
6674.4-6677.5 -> 5.24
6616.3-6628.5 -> 5.57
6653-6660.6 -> 5.45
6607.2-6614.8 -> 5.69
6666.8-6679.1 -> 5.64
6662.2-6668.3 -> 5.5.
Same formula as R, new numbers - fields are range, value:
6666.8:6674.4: 5.43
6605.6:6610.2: 5.56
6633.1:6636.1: 5.4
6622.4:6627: 5.23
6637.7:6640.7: 5.19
